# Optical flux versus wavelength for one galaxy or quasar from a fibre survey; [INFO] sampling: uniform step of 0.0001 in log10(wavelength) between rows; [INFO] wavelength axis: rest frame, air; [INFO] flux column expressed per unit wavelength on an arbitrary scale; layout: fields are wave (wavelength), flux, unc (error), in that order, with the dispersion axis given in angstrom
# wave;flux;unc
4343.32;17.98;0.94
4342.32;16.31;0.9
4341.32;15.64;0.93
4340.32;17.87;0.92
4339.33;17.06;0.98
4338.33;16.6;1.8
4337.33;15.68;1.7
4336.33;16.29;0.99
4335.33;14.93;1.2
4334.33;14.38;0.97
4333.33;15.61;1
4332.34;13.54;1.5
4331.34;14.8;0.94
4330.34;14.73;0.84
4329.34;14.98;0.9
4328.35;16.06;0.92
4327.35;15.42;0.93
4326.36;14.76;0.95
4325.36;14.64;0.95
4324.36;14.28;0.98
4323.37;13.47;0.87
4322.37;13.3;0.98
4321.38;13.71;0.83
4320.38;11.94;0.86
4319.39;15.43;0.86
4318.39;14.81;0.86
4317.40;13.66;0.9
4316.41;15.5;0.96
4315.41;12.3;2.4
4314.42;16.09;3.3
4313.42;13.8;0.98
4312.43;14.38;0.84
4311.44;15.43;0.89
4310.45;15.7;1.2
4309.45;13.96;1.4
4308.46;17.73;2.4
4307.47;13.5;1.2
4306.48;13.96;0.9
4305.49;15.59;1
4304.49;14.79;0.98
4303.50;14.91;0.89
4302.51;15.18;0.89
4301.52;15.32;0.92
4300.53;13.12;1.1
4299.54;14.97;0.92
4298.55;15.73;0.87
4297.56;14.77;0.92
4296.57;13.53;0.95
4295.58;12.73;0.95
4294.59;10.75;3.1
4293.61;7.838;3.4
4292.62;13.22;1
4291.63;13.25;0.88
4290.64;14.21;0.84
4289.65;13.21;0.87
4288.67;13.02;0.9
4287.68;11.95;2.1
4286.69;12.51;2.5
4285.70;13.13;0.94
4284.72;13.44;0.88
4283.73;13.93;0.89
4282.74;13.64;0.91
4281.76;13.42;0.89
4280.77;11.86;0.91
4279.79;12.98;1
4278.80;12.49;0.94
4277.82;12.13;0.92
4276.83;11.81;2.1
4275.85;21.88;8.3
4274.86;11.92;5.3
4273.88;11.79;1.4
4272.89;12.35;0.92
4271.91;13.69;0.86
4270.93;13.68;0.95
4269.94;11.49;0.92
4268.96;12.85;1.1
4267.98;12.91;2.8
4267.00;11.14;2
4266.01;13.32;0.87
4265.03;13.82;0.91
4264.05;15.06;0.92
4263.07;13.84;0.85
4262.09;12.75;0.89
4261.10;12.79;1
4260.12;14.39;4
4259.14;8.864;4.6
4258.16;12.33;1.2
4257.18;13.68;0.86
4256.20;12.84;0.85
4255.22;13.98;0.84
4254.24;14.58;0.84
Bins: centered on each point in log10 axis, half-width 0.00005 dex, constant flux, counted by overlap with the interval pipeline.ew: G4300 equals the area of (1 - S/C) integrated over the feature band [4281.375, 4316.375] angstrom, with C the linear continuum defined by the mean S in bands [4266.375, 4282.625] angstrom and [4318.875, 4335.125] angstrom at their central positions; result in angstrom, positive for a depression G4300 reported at -0.5 angstrom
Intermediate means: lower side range 13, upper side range 14.4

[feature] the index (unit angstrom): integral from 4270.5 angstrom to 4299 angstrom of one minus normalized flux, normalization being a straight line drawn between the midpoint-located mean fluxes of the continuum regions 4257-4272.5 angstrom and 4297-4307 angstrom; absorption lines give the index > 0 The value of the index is 1.6 angstrom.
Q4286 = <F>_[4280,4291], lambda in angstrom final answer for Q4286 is 13.1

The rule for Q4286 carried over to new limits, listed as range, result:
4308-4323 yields 14.5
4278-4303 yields 13.2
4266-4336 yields 13.9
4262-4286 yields 13.3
